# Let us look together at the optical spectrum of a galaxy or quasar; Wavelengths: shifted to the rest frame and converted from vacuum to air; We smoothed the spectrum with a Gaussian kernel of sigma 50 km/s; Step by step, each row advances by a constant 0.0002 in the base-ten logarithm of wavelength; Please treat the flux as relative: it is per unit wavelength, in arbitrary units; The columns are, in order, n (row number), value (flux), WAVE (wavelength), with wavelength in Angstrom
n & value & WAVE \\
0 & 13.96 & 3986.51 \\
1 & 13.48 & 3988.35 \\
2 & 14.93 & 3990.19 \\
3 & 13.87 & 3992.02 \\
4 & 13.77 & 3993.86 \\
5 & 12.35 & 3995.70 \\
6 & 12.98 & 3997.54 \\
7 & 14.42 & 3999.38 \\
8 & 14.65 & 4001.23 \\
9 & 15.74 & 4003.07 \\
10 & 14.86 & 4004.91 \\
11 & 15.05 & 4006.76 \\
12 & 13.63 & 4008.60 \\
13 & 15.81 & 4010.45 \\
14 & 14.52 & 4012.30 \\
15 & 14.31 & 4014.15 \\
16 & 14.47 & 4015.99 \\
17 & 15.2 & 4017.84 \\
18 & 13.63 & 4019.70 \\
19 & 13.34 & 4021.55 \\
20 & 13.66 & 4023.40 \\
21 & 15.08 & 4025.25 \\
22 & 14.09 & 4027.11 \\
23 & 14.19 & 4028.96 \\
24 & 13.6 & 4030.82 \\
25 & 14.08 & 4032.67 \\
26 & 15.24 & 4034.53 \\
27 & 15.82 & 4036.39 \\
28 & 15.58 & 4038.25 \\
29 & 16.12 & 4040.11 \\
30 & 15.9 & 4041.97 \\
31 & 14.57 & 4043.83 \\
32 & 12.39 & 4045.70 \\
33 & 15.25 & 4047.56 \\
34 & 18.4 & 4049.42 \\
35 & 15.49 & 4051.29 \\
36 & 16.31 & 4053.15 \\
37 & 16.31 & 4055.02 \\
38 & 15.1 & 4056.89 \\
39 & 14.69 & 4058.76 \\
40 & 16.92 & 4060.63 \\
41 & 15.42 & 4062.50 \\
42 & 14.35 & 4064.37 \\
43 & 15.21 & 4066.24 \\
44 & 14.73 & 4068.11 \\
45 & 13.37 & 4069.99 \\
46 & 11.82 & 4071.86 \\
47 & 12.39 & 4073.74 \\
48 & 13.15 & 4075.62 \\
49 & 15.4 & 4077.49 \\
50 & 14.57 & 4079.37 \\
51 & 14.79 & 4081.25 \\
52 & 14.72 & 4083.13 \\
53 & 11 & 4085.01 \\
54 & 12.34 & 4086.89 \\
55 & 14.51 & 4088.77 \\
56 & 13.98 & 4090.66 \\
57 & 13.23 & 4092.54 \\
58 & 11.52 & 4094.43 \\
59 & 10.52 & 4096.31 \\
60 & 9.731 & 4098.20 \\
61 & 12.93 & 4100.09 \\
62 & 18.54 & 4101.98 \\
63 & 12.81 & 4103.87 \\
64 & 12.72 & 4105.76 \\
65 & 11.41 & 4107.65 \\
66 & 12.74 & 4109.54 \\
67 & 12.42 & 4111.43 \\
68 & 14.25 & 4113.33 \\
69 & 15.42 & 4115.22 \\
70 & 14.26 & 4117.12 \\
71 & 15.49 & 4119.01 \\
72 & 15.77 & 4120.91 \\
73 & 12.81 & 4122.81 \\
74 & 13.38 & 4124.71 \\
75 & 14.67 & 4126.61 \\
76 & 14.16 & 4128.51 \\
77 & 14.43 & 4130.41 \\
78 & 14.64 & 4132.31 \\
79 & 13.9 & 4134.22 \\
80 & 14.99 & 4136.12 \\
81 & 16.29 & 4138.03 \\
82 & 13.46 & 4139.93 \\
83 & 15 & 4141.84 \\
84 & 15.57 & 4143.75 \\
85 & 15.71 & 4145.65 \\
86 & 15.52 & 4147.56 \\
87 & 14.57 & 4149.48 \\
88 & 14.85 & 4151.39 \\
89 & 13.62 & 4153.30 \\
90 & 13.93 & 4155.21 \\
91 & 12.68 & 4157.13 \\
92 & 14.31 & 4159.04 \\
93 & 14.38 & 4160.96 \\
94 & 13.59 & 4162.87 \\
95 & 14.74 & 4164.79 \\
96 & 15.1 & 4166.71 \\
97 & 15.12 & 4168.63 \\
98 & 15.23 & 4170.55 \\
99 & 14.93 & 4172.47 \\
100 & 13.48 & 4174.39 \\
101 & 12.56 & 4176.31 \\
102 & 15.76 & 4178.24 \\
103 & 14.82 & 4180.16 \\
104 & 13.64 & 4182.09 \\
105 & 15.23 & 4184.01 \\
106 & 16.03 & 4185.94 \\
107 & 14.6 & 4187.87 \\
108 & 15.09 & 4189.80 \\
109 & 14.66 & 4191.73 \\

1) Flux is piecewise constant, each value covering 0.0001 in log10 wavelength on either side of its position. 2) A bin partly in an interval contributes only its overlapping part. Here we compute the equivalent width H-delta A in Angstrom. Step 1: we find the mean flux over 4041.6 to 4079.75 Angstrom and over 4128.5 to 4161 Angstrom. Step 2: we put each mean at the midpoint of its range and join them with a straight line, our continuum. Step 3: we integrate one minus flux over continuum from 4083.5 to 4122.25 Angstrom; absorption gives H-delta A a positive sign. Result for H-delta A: 3.7 Angstrom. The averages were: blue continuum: 14.8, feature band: 13.3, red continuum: 14.6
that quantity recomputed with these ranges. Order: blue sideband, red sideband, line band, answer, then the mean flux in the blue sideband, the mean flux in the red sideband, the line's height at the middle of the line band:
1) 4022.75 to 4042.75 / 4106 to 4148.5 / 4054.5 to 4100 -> 2.89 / 14.9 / 14.4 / 14.6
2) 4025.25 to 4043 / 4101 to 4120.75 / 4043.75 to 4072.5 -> -0.74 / 15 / 14.1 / 14.7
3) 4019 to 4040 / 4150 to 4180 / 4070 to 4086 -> 1.05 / 14.5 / 14.3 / 14.4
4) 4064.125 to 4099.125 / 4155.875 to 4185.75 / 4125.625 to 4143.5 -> -0.94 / 13.2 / 14.4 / 13.9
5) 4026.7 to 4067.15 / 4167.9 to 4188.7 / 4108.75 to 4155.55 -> 1.20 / 15.2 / 14.7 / 14.9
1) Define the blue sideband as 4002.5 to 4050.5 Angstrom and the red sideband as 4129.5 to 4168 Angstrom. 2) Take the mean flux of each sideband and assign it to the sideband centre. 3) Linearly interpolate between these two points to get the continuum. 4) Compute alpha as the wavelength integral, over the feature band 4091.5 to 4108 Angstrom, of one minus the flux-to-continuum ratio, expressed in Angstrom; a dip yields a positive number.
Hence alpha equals 2.3 Angstrom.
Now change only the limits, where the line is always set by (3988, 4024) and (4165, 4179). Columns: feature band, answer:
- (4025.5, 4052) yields -1.4 Angstrom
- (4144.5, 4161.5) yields 0.2 Angstrom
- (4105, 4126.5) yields 1.1 Angstrom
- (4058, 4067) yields -0.6 Angstrom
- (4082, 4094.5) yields 1.1 Angstrom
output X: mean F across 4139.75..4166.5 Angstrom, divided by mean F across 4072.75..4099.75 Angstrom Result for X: 1.1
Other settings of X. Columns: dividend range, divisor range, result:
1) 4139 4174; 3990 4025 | 1.02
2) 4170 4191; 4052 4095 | 1.03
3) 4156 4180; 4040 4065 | 0.92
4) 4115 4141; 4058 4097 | 1.06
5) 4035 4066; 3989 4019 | 1.08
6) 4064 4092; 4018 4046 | 0.94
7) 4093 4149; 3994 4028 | 0.98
